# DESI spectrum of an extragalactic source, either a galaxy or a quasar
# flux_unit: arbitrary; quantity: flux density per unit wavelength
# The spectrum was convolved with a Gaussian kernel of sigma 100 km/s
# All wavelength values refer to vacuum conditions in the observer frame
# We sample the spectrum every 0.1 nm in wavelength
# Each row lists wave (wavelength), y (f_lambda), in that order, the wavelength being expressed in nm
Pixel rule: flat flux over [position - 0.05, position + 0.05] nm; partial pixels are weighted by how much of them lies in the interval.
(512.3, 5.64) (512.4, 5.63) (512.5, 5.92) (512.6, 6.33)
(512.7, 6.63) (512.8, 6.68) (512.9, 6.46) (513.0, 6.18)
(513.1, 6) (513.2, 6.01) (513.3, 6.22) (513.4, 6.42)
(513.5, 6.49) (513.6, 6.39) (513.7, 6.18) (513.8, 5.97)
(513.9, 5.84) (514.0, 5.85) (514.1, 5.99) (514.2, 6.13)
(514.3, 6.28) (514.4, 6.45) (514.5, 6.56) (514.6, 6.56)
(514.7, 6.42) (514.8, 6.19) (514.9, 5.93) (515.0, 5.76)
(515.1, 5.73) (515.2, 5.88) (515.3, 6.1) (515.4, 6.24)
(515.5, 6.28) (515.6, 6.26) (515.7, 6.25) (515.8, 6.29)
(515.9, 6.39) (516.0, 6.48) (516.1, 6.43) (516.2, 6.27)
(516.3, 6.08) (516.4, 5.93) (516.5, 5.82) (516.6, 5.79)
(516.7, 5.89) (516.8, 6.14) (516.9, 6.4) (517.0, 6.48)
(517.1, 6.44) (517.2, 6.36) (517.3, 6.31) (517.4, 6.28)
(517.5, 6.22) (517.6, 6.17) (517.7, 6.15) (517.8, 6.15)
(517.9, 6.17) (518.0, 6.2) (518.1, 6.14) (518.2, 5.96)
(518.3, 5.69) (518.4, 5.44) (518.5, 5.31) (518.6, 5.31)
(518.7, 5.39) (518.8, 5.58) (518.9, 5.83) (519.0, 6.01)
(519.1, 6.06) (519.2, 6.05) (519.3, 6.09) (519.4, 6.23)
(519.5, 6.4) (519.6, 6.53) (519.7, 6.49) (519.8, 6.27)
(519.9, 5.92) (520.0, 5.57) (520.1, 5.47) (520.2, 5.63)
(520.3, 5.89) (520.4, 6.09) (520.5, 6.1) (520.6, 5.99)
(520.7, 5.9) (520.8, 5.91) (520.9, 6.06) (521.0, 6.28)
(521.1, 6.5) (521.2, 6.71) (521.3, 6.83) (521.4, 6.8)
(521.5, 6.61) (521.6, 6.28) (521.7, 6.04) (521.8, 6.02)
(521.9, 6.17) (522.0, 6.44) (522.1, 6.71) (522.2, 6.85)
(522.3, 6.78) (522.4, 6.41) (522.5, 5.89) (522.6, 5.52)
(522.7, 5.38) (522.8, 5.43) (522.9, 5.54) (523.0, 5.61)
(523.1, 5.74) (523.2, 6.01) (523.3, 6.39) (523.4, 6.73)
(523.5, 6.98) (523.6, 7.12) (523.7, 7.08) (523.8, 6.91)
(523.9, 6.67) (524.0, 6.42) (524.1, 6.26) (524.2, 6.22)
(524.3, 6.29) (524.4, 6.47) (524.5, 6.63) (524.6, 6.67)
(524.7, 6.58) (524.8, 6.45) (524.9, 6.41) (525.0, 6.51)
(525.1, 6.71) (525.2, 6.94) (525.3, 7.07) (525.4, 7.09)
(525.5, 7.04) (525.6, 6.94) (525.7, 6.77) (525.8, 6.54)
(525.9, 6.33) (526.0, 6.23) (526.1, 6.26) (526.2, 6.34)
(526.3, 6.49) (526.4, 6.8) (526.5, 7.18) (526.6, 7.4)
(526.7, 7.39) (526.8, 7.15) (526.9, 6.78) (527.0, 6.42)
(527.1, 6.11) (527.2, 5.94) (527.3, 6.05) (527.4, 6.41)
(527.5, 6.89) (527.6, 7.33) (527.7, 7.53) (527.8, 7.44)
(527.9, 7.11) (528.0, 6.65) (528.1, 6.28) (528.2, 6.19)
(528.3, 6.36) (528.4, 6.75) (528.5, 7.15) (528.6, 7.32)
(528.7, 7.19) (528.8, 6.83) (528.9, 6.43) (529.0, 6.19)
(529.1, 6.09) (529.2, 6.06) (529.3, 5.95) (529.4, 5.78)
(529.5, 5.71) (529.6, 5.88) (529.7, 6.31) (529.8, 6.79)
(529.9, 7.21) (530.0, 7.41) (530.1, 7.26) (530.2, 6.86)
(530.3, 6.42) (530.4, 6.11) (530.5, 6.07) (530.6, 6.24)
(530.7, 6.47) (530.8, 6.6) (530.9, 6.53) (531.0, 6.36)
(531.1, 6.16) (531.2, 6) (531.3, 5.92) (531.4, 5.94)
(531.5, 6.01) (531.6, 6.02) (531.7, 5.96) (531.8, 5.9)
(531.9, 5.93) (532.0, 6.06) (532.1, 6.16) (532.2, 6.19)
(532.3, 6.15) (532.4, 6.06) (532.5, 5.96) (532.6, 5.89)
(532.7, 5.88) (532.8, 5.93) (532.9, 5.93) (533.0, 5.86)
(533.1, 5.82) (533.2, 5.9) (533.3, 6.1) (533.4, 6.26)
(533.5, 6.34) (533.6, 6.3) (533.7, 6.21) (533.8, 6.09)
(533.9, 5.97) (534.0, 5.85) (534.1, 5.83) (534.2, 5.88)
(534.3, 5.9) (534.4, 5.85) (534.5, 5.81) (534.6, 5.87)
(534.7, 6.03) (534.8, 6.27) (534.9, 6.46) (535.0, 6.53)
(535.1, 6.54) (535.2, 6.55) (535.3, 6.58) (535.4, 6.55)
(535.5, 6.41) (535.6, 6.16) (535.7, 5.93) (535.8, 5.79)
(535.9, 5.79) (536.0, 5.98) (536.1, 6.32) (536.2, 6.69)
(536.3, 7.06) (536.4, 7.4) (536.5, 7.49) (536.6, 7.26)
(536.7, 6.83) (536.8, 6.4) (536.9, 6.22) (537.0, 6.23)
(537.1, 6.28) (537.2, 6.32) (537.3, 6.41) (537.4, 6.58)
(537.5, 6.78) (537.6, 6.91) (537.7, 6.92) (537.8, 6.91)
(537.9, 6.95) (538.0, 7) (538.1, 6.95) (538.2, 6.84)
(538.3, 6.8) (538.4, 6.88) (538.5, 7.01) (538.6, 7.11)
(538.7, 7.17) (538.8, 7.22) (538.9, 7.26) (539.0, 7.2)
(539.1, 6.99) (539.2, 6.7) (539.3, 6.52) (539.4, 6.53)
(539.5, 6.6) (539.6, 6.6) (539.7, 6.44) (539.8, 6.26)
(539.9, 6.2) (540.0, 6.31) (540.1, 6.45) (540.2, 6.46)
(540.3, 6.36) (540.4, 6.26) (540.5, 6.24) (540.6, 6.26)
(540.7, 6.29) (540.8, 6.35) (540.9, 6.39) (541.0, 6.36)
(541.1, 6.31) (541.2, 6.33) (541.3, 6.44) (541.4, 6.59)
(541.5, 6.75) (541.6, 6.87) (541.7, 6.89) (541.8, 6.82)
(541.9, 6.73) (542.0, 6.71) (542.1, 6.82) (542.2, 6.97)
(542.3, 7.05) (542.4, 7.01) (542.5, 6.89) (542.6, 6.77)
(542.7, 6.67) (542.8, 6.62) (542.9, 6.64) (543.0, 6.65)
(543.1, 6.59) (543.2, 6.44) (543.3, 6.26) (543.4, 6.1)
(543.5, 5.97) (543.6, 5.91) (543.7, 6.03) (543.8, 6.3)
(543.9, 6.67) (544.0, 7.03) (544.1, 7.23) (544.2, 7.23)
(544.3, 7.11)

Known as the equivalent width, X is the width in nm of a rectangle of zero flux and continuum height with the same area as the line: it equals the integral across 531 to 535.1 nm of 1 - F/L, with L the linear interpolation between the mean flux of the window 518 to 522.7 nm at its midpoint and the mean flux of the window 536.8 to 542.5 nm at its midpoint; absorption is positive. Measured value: 0.27 nm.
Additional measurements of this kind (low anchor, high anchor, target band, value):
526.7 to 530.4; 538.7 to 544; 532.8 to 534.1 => 0.111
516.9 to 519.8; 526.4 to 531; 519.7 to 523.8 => 0.029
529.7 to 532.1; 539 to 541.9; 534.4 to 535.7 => 0.028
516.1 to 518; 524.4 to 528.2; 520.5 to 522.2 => 0.024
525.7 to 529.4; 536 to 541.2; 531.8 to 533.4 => 0.158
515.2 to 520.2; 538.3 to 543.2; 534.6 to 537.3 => 0.034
